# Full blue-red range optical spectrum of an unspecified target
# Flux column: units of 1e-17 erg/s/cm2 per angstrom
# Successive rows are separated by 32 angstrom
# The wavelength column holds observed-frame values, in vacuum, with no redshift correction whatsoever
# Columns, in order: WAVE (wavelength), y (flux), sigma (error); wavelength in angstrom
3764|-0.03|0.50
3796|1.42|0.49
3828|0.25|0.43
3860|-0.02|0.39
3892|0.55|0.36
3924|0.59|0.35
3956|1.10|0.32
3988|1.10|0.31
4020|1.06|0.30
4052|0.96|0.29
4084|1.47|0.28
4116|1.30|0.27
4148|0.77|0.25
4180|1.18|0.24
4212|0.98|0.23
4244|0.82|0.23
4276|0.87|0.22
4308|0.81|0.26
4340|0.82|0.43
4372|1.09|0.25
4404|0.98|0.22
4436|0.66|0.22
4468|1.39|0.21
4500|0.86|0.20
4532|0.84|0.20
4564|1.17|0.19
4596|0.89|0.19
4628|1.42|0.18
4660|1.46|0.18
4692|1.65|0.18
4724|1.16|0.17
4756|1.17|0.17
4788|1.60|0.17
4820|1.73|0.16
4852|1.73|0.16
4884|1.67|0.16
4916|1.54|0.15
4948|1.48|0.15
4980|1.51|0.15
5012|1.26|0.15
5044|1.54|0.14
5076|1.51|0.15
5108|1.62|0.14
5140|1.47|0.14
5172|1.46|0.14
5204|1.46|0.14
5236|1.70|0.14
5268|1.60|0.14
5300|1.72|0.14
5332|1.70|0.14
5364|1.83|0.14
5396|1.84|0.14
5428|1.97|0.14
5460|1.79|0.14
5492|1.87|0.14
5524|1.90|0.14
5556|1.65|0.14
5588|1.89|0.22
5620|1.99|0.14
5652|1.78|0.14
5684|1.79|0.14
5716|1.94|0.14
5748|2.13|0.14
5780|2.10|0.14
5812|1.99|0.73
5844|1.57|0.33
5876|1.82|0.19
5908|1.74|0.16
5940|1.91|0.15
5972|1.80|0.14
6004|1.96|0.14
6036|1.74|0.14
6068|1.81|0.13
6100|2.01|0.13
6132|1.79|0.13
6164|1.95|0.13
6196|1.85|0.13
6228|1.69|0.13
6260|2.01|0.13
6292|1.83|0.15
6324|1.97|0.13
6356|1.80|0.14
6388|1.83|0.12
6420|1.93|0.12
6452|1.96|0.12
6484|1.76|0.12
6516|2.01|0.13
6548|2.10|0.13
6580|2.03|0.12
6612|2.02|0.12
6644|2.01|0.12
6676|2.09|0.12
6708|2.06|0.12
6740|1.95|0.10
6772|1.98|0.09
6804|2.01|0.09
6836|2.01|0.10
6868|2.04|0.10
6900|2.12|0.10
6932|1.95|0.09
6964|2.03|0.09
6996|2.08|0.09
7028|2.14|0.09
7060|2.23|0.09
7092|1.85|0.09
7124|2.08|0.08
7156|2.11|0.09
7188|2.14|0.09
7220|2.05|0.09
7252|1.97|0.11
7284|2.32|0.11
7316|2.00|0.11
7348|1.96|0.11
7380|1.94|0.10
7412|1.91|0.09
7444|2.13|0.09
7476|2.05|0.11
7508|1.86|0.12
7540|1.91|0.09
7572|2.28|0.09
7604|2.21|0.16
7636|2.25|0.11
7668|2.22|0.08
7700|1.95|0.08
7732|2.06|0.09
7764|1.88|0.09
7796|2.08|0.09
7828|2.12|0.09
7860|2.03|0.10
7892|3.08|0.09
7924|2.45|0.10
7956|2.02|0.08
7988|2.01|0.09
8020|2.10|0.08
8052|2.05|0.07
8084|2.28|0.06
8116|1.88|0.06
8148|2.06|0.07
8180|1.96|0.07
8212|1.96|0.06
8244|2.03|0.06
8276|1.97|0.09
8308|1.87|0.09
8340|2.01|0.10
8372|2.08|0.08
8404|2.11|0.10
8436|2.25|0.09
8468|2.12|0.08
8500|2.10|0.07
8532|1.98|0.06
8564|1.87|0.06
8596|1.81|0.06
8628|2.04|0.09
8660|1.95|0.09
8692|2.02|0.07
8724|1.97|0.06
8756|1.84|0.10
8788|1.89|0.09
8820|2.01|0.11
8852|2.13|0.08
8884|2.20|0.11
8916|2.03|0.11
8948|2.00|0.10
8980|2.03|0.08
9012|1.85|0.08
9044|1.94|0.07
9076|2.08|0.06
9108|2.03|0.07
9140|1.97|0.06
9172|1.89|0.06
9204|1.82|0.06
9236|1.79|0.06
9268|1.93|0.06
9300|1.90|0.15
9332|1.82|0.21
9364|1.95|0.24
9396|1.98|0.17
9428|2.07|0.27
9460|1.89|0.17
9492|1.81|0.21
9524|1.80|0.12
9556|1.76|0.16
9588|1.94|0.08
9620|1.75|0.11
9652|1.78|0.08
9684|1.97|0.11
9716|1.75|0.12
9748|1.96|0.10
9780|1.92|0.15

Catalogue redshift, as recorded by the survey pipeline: 0.20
